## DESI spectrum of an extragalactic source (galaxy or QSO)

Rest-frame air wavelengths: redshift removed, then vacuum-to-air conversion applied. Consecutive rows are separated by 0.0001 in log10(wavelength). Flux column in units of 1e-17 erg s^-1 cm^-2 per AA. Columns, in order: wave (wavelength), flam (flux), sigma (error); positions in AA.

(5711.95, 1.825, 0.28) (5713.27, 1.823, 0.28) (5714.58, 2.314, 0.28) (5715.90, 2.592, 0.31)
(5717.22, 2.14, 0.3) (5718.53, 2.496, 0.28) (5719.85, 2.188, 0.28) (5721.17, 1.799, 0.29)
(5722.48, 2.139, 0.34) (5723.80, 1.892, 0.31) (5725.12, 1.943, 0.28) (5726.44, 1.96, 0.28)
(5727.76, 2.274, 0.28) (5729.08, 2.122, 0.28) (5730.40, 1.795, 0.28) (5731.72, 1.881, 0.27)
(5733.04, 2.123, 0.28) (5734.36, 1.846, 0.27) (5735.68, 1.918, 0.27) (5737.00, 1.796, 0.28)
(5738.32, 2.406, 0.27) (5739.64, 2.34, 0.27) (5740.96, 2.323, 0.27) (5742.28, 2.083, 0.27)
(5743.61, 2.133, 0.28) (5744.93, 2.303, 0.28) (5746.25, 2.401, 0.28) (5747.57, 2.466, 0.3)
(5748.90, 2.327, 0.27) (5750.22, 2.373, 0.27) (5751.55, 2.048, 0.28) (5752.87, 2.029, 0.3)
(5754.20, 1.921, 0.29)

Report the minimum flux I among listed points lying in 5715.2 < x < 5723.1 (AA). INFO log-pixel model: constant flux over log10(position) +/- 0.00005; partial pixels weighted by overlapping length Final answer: 1.799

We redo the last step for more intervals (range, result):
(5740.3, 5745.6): 2.083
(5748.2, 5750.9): 2.327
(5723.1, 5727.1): 1.892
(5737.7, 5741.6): 2.323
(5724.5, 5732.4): 1.795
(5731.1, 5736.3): 1.846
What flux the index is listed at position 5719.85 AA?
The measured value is 2.188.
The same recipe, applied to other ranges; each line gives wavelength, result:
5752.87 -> 2.029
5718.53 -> 2.496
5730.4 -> 1.795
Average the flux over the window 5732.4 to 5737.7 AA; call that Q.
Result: 1.92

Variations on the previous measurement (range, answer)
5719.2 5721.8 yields 1.99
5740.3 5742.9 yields 2.21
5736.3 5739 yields 2.1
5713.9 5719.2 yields 2.38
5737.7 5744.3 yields 2.26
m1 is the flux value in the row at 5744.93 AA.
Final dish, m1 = 2.303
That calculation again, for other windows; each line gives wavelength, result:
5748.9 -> 2.327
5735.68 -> 1.918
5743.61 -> 2.133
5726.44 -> 1.96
